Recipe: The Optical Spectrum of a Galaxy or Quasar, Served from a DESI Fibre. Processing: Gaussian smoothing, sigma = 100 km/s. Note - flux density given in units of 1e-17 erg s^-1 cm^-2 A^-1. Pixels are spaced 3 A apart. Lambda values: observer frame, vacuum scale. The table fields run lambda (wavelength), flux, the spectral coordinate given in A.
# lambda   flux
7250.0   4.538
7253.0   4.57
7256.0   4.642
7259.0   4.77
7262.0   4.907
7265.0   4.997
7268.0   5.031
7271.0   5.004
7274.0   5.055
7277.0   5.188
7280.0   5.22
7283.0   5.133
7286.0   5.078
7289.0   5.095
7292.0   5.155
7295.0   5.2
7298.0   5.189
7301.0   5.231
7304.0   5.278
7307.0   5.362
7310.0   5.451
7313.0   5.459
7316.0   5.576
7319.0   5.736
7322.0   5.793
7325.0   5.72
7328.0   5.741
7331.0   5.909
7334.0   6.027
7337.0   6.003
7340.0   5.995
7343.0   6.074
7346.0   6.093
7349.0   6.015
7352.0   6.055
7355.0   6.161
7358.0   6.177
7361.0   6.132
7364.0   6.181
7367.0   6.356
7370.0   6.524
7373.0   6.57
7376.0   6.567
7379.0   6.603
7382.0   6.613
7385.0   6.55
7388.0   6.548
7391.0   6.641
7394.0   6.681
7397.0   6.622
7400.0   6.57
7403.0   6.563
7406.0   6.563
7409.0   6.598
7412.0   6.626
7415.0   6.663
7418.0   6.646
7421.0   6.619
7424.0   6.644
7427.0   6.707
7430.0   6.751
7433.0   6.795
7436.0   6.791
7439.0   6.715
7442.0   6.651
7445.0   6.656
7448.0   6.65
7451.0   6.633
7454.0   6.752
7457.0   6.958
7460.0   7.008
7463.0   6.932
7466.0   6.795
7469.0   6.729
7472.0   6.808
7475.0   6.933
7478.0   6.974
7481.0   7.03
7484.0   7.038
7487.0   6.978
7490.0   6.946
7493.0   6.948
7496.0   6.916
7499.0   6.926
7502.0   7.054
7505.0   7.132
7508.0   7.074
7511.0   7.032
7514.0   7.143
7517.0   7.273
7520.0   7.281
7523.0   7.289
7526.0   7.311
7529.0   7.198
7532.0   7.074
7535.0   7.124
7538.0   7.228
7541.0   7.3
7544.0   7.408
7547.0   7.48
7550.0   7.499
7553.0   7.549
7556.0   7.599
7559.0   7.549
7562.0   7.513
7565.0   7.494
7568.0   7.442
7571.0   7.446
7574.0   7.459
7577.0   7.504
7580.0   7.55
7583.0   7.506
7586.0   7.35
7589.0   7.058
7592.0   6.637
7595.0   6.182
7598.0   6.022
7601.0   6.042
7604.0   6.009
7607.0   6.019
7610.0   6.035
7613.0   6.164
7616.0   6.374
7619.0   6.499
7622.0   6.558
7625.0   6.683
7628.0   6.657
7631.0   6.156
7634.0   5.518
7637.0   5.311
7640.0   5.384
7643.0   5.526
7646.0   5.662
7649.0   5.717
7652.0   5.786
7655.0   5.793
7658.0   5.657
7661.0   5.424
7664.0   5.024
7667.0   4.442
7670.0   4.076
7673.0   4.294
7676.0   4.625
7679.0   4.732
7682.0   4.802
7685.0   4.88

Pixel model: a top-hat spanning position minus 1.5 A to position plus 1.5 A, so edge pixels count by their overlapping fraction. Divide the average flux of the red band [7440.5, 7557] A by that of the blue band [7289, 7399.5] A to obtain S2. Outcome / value 1.18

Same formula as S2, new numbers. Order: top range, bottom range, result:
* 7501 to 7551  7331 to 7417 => 1.13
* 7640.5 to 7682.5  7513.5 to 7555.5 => 0.70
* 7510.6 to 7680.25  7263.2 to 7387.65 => 1.13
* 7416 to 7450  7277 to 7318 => 1.27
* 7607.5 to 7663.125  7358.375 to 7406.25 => 0.91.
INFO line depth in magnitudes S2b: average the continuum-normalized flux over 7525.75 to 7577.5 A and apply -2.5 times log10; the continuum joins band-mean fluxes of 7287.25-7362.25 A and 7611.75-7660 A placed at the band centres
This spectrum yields -0.25 mag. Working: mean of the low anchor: 5.7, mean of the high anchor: 5.96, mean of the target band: 7.4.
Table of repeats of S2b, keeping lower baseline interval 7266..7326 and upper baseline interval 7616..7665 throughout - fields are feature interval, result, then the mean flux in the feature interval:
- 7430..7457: -0.21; 6.72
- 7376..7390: -0.21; 6.58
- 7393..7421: -0.21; 6.61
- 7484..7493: -0.24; 6.97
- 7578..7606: -0.16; 6.71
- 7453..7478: -0.23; 6.87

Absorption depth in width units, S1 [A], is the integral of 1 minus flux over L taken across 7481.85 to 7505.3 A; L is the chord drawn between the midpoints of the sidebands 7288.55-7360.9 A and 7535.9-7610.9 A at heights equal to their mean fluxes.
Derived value -1.22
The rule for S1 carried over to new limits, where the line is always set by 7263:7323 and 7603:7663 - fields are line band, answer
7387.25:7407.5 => -4.2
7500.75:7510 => -2.3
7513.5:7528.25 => -4.0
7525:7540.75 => -4.0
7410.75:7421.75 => -2.3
